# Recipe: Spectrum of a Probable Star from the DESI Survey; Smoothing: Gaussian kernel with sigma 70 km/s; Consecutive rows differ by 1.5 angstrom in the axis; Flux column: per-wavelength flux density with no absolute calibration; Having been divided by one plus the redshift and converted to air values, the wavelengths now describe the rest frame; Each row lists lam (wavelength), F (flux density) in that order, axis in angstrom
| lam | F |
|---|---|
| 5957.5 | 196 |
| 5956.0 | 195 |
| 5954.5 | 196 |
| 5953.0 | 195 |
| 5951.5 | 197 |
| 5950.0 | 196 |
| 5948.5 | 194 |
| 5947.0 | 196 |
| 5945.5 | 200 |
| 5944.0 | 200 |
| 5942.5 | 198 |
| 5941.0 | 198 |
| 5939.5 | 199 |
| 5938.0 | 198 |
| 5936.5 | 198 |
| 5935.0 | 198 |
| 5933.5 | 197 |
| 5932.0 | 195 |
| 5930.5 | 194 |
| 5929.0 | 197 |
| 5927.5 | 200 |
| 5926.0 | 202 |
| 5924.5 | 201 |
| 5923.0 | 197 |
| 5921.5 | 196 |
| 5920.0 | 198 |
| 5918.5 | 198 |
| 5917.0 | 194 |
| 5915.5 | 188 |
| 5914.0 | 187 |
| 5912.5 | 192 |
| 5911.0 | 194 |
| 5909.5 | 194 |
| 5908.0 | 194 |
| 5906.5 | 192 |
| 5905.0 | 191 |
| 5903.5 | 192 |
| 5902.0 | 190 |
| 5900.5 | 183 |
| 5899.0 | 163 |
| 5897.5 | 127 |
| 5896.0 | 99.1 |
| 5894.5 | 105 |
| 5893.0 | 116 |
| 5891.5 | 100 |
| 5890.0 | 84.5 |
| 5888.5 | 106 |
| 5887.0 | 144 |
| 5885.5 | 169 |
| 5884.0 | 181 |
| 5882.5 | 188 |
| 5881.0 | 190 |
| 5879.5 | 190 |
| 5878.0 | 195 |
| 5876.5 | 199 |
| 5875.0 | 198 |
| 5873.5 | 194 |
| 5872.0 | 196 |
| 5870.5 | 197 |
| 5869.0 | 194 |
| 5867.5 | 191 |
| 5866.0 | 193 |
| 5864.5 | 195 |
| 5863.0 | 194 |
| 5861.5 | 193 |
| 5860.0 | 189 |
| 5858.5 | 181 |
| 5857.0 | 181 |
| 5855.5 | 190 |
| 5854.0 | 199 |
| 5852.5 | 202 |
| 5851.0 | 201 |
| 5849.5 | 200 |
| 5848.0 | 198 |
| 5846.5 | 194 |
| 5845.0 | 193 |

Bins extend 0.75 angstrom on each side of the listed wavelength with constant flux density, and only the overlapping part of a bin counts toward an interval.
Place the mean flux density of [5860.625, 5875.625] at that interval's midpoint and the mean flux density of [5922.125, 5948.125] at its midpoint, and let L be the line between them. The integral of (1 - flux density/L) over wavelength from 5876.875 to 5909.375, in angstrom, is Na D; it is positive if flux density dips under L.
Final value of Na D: 6.22 angstrom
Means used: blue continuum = 194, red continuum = 198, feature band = 158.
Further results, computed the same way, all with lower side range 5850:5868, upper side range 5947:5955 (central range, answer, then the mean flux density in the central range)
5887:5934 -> 5.3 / 173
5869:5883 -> -0.1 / 194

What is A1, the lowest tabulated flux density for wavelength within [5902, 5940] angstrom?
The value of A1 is 187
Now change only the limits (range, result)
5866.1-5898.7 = 84.5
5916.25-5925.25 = 194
